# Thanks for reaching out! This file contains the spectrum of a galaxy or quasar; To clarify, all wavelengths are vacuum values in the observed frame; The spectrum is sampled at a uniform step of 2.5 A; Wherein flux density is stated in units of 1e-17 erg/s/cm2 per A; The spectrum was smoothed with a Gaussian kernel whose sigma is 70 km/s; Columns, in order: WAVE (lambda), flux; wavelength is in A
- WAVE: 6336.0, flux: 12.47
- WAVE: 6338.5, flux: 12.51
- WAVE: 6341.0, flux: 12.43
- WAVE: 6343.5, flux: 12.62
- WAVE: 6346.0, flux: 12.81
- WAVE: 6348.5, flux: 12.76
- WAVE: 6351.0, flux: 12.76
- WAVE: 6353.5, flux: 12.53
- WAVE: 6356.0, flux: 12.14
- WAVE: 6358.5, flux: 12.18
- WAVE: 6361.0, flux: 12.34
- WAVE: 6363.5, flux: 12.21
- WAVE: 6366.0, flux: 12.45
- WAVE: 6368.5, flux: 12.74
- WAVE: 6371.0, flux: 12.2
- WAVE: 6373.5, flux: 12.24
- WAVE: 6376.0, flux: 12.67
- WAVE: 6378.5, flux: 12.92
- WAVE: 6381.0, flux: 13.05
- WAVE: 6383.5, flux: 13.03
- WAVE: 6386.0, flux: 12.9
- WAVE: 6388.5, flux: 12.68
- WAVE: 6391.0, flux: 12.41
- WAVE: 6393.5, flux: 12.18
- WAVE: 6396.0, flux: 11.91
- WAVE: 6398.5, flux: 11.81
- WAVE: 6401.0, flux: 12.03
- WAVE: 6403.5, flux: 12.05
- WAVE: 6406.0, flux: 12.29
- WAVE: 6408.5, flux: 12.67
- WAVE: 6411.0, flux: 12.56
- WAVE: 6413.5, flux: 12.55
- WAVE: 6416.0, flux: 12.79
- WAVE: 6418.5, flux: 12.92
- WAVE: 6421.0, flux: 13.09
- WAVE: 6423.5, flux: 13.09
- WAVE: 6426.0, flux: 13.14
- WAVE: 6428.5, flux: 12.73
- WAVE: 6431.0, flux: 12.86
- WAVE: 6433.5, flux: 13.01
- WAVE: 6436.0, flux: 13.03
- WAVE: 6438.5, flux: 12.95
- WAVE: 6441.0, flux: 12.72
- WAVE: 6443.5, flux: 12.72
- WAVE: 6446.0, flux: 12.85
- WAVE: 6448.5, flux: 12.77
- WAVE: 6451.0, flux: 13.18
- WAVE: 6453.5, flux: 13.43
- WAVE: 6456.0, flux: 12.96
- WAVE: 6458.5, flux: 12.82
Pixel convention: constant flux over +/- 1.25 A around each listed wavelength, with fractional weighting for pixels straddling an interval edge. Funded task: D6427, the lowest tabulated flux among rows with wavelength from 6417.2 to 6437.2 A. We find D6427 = 12.73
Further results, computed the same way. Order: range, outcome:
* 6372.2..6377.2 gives 12.24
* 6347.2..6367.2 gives 12.14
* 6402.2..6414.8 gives 12.05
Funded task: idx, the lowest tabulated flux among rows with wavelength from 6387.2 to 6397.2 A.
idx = 11.91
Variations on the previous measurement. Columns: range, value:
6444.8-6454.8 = 12.77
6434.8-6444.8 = 12.72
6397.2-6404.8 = 11.81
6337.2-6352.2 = 12.43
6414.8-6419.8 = 12.79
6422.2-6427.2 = 13.09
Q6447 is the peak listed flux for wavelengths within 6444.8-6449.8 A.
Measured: 12.85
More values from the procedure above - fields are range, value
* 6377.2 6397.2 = 13.05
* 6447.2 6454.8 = 13.43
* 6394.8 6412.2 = 12.67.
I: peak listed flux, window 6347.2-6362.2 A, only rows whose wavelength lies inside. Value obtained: 12.76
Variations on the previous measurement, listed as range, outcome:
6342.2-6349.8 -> 12.81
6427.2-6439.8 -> 13.03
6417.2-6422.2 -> 13.09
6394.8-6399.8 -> 11.91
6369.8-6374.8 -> 12.24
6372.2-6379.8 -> 12.92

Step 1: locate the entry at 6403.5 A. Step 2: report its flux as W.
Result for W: 12.05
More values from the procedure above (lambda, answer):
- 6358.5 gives 12.18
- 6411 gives 12.56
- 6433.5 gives 13.01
